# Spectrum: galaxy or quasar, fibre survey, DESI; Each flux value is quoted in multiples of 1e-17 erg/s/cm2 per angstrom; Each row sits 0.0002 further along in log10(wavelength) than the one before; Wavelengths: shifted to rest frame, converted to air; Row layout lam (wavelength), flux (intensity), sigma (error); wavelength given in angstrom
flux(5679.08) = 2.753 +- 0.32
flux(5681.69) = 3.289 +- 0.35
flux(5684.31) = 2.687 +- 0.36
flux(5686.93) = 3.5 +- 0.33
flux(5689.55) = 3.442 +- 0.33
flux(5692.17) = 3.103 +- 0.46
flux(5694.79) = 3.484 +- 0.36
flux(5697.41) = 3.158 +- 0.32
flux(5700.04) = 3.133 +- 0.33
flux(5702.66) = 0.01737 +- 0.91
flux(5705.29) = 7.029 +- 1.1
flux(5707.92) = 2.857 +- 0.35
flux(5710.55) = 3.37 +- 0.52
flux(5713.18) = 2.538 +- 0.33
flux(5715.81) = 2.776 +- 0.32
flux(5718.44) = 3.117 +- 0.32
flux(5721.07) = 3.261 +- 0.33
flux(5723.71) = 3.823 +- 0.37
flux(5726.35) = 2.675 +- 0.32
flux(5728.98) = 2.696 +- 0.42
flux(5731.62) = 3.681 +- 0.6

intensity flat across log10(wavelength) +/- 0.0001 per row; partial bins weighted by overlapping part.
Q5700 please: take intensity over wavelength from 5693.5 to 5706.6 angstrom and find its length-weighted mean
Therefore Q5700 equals 3.36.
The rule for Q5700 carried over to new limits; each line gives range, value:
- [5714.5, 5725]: 3.24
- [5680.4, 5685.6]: 2.99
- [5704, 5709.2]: 4.94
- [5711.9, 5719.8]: 2.82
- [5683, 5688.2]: 3.09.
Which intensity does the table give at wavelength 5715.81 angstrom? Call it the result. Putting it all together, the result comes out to 2.776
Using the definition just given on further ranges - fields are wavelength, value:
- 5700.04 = 3.133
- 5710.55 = 3.37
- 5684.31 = 2.687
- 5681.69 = 3.289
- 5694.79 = 3.484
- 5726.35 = 2.675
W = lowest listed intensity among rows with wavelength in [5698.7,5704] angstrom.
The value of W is 0.01737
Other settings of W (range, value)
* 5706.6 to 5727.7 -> 2.538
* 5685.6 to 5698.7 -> 3.103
